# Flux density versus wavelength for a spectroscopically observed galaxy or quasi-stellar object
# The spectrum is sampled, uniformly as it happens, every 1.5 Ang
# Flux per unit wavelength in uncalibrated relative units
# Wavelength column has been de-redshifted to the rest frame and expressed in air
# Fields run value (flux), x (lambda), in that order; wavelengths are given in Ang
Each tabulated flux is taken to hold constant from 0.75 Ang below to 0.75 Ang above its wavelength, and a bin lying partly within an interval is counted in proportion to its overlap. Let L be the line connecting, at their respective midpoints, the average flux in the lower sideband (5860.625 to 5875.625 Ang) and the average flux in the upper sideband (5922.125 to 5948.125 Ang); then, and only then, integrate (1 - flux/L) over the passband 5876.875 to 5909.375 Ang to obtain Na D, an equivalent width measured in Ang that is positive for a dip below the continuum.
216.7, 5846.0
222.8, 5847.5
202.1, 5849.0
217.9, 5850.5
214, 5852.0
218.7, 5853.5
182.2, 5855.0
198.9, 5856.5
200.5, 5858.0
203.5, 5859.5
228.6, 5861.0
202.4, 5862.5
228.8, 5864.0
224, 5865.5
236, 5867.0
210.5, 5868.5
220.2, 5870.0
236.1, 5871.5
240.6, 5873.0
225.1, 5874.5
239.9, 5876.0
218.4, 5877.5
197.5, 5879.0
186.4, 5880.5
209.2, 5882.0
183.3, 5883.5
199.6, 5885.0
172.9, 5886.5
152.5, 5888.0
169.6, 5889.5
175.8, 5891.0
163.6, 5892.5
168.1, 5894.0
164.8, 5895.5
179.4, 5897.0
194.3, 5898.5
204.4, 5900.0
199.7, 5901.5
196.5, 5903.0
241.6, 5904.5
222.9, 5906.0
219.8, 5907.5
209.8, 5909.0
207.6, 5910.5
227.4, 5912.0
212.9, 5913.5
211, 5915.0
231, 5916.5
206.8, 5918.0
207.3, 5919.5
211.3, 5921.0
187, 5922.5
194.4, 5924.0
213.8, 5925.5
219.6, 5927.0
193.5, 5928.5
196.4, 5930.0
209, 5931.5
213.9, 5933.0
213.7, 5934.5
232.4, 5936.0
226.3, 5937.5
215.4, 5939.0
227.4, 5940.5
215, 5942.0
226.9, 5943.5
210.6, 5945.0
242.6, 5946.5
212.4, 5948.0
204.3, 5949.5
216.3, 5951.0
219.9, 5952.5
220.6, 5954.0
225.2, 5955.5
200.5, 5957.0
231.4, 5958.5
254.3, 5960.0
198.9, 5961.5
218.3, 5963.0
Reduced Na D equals 4.3 Ang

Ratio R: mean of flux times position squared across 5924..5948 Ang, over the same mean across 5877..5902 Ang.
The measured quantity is 1.19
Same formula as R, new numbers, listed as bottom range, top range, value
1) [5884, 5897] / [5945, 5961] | 1.32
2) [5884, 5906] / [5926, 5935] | 1.13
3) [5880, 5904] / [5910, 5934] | 1.15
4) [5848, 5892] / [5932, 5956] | 1.09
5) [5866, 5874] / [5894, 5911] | 0.89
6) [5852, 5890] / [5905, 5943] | 1.05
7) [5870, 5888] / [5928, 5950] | 1.06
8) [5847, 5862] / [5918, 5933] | 1.00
